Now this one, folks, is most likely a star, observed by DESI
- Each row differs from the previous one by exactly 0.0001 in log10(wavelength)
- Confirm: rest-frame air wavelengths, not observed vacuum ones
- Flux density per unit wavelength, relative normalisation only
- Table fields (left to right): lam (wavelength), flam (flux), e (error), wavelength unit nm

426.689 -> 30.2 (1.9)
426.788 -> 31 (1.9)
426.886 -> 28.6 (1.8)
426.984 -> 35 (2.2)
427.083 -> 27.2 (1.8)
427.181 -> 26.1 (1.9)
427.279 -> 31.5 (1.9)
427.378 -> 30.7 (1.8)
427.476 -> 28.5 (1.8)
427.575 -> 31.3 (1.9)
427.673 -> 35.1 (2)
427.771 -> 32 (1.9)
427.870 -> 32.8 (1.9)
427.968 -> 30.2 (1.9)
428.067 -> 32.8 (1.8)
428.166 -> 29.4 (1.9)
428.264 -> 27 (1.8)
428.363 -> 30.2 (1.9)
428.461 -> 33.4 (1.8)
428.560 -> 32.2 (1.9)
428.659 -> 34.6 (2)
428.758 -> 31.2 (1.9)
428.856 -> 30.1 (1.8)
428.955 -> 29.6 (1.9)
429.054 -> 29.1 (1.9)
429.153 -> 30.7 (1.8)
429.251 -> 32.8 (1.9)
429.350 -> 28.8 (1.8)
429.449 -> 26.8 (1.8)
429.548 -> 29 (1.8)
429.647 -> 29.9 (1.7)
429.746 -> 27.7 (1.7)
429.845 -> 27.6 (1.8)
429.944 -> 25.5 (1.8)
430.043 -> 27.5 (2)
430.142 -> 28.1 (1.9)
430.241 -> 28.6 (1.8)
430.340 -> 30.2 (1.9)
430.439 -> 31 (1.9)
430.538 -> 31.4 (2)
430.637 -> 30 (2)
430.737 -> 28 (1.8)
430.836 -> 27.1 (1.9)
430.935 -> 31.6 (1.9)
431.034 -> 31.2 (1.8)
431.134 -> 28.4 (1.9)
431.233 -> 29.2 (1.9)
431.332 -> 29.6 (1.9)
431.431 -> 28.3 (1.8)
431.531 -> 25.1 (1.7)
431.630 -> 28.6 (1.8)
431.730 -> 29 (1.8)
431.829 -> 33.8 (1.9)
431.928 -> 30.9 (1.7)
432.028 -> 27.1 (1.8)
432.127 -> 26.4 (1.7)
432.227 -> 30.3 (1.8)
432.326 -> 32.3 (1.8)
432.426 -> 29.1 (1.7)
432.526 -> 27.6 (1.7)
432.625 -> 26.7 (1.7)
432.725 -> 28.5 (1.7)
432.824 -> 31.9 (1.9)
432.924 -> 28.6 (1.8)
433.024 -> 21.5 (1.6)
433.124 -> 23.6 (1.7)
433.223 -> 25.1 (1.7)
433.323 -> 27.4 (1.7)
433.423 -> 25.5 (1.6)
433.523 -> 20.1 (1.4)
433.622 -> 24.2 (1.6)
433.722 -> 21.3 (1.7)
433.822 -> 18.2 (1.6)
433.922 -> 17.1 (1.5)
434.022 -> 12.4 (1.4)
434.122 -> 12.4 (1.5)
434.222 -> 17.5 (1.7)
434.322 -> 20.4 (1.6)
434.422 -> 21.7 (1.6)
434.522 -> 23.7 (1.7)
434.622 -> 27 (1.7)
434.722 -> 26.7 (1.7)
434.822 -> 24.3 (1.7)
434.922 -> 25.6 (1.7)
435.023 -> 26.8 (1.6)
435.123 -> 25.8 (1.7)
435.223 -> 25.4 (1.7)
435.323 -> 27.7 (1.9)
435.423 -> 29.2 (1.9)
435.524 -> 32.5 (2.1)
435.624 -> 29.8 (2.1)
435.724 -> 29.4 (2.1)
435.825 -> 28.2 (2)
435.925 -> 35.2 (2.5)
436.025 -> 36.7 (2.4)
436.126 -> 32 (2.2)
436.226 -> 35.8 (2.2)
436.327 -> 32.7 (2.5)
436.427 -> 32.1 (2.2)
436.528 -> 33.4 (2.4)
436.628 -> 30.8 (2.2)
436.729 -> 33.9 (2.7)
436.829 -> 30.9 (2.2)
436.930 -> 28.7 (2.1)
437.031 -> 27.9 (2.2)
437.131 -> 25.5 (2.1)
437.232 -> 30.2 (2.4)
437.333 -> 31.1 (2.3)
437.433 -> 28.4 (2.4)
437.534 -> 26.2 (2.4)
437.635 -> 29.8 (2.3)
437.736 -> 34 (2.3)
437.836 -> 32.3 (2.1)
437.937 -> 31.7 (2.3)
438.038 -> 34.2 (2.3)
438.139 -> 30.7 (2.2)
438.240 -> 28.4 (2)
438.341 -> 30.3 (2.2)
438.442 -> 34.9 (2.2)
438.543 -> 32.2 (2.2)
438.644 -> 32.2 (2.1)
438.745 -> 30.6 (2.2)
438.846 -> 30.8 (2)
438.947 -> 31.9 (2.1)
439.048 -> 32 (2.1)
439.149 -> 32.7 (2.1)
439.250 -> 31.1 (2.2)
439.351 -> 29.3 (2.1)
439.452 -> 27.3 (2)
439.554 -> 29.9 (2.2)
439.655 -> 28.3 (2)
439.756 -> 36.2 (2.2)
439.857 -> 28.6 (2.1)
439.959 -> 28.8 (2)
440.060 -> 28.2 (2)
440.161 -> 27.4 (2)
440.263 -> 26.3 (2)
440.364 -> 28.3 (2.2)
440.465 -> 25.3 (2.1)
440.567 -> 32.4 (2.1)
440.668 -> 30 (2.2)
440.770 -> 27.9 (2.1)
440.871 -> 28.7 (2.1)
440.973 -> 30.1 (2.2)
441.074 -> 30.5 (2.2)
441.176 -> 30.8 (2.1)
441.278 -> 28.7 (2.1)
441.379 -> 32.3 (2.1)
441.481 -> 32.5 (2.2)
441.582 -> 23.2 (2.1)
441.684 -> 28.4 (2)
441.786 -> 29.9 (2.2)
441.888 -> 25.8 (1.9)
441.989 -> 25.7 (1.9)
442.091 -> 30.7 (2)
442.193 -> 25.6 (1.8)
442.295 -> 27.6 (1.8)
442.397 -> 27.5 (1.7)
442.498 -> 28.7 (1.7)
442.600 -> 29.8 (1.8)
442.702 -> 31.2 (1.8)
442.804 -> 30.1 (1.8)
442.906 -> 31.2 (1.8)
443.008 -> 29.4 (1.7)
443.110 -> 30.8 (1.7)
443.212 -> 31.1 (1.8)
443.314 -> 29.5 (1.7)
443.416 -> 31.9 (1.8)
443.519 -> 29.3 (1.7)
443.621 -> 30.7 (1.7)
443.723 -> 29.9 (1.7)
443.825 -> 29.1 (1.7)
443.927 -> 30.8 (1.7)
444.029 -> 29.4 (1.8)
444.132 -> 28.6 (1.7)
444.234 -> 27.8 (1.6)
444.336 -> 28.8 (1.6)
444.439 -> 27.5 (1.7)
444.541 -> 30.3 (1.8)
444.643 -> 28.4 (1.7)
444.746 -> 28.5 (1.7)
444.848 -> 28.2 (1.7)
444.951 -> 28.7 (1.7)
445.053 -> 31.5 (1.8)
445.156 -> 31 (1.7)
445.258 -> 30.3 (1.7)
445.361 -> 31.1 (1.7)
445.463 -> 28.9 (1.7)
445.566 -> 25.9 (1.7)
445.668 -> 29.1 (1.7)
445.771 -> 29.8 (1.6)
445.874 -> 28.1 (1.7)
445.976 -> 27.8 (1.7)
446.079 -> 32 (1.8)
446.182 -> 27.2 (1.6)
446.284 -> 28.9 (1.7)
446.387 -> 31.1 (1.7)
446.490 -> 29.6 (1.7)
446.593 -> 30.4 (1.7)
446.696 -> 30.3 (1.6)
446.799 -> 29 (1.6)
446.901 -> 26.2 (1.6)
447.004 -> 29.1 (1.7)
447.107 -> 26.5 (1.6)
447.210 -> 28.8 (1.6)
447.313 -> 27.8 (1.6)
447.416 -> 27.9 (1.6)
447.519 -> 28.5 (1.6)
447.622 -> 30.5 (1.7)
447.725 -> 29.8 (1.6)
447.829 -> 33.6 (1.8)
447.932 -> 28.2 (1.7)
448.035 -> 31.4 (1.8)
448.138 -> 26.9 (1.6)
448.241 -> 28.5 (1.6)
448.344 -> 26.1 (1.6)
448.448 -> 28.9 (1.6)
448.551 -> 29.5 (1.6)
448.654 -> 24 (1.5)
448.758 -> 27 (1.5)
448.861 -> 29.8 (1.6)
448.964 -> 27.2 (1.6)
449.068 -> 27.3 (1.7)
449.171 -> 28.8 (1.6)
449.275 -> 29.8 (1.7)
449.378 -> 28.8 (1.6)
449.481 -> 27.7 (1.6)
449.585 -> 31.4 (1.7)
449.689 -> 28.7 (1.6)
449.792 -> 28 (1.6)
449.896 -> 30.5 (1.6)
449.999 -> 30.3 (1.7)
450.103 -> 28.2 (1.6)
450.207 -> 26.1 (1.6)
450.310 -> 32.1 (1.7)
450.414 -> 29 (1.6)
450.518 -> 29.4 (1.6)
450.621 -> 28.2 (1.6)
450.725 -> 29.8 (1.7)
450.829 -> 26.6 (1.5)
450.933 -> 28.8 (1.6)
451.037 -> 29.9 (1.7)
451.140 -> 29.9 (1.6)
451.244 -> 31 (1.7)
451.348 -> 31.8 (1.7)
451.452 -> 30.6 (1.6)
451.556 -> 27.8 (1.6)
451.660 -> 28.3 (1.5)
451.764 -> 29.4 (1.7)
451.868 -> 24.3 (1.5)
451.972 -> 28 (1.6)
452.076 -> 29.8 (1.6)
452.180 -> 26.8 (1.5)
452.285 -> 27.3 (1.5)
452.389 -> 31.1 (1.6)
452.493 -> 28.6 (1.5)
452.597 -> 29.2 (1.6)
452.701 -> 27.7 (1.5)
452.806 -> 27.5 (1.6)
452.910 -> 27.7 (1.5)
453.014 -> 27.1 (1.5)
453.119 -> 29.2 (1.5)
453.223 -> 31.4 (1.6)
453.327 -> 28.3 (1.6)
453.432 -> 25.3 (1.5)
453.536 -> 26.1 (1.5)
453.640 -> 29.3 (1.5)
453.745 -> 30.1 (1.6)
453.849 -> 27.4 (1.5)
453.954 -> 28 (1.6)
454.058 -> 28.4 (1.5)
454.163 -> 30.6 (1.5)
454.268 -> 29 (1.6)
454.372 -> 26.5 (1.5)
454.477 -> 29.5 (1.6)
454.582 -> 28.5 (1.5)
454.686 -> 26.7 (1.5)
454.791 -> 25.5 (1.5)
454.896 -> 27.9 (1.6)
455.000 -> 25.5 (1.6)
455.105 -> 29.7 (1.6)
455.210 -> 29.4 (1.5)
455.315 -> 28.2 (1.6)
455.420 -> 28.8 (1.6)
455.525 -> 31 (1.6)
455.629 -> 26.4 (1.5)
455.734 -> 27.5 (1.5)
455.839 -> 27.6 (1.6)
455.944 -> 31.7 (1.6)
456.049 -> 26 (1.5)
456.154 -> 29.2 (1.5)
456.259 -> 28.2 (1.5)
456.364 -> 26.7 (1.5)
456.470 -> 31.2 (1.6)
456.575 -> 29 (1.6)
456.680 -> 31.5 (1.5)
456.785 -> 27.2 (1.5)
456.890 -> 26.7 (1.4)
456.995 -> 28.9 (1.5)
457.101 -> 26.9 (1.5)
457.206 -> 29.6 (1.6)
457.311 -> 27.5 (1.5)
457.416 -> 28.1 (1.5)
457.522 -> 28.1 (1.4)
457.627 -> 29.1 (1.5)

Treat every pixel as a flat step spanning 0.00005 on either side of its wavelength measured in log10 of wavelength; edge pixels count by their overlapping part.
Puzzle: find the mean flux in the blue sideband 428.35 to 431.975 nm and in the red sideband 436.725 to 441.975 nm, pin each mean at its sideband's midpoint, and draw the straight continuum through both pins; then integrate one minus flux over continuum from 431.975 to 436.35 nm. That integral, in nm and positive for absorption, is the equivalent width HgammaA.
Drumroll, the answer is 0.53 nm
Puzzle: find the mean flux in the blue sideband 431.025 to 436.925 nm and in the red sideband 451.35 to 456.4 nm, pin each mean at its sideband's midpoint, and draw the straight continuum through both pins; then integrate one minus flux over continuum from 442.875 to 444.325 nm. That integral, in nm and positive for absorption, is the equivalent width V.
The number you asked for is -0.11 nm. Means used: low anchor 27.2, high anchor 28.3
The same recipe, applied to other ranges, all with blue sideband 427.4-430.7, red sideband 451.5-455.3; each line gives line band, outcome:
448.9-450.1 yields -0.02 nm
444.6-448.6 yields -0.05 nm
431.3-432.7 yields 0.05 nm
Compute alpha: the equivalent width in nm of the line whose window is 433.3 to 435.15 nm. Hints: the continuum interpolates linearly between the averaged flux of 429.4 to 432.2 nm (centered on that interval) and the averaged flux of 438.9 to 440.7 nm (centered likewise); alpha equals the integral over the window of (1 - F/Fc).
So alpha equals 0.46 nm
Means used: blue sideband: 28.9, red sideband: 29.7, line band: 21.9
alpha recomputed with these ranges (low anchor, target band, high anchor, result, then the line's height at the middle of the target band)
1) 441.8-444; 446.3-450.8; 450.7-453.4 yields 0.020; 29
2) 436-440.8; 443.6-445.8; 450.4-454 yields 0.031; 29.7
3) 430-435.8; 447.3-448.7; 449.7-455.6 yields -0.031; 28.1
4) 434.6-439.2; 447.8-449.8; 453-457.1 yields 0.036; 29.1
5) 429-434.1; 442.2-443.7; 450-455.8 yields -0.098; 28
